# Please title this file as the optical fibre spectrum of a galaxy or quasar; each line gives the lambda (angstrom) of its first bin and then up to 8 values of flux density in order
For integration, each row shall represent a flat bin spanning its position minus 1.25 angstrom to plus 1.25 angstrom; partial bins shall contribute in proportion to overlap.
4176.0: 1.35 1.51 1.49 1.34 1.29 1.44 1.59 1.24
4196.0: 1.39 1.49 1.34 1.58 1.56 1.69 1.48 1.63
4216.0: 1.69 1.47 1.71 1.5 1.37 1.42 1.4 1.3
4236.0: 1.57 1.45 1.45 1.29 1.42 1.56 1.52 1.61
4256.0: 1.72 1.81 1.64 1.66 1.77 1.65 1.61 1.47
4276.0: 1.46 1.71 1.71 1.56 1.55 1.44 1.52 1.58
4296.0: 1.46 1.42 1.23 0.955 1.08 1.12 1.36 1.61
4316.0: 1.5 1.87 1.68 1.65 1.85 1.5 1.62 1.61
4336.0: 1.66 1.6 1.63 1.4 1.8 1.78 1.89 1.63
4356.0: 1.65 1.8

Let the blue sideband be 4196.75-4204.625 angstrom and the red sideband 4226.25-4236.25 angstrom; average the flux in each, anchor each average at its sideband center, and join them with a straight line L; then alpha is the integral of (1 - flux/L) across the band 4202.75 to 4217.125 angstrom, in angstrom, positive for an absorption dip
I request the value -1.6 angstrom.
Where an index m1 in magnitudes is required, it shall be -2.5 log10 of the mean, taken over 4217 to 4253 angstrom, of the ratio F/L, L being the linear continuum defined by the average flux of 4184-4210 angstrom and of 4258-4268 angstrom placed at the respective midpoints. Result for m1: 0.10 mag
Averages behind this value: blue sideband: 1.46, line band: 1.46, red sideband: 1.71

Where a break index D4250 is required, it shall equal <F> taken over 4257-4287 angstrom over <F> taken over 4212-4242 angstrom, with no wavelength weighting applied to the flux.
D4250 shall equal 1.1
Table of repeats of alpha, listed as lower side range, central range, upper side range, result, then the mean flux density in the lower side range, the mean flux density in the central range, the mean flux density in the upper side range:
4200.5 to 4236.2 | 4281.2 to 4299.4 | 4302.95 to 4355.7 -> 0.40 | 1.52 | 1.52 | 1.57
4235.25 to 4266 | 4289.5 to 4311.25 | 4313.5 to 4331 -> 4.43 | 1.57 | 1.3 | 1.67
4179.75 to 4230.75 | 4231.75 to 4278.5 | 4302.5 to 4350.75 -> -1.36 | 1.48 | 1.56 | 1.55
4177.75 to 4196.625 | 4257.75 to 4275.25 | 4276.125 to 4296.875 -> -1.34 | 1.41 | 1.65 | 1.56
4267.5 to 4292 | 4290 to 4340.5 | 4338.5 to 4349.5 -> 3.61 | 1.57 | 1.5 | 1.64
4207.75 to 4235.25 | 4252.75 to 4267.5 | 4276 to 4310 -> -2.49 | 1.51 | 1.7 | 1.41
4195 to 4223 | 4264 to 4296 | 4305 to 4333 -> -0.86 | 1.55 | 1.58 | 1.54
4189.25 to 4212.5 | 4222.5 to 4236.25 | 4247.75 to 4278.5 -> 1.20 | 1.49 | 1.41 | 1.63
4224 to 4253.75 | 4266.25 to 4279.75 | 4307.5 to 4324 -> -0.97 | 1.44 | 1.59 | 1.54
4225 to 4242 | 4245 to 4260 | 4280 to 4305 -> -1.92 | 1.42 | 1.61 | 1.44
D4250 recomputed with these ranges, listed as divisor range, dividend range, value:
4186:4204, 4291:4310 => 0.90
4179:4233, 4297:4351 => 1.03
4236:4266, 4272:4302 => 0.97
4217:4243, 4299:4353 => 1.06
